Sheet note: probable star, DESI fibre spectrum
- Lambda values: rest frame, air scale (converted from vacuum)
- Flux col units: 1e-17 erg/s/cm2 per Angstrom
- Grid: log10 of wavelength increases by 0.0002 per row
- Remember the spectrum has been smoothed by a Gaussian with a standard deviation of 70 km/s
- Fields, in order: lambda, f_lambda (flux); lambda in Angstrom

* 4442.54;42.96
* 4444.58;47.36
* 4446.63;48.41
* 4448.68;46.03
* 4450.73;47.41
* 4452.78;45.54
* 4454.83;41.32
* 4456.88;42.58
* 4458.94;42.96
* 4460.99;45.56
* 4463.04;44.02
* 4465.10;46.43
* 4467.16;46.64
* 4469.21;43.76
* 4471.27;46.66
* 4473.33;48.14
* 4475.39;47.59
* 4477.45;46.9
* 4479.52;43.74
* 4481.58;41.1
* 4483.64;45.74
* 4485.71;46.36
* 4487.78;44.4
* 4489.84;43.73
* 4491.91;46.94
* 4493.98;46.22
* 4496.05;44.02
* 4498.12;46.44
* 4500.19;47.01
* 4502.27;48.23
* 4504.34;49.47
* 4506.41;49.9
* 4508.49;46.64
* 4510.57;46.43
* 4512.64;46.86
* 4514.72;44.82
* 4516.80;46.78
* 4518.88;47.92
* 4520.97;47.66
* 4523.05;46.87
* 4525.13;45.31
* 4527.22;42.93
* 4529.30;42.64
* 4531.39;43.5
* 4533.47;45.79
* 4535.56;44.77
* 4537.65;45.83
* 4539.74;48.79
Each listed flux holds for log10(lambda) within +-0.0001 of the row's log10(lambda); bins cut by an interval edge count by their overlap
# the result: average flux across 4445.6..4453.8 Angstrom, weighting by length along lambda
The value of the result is 46.8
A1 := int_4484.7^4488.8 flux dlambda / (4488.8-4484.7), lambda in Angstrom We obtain 45.3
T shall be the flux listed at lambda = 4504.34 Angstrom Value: 49.47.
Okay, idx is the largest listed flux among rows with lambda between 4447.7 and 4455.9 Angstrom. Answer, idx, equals 47.41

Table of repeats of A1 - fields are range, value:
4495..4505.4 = 47.1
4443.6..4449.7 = 47.2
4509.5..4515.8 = 46.1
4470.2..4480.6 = 46.5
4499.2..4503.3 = 47.5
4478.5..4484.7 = 43.6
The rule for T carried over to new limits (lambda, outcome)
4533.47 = 45.79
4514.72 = 44.82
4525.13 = 45.31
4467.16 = 46.64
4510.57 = 46.43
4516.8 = 46.78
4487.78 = 44.4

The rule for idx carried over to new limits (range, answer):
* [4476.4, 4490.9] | 46.9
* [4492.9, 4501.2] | 47.01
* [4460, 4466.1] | 46.43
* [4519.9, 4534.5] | 47.66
